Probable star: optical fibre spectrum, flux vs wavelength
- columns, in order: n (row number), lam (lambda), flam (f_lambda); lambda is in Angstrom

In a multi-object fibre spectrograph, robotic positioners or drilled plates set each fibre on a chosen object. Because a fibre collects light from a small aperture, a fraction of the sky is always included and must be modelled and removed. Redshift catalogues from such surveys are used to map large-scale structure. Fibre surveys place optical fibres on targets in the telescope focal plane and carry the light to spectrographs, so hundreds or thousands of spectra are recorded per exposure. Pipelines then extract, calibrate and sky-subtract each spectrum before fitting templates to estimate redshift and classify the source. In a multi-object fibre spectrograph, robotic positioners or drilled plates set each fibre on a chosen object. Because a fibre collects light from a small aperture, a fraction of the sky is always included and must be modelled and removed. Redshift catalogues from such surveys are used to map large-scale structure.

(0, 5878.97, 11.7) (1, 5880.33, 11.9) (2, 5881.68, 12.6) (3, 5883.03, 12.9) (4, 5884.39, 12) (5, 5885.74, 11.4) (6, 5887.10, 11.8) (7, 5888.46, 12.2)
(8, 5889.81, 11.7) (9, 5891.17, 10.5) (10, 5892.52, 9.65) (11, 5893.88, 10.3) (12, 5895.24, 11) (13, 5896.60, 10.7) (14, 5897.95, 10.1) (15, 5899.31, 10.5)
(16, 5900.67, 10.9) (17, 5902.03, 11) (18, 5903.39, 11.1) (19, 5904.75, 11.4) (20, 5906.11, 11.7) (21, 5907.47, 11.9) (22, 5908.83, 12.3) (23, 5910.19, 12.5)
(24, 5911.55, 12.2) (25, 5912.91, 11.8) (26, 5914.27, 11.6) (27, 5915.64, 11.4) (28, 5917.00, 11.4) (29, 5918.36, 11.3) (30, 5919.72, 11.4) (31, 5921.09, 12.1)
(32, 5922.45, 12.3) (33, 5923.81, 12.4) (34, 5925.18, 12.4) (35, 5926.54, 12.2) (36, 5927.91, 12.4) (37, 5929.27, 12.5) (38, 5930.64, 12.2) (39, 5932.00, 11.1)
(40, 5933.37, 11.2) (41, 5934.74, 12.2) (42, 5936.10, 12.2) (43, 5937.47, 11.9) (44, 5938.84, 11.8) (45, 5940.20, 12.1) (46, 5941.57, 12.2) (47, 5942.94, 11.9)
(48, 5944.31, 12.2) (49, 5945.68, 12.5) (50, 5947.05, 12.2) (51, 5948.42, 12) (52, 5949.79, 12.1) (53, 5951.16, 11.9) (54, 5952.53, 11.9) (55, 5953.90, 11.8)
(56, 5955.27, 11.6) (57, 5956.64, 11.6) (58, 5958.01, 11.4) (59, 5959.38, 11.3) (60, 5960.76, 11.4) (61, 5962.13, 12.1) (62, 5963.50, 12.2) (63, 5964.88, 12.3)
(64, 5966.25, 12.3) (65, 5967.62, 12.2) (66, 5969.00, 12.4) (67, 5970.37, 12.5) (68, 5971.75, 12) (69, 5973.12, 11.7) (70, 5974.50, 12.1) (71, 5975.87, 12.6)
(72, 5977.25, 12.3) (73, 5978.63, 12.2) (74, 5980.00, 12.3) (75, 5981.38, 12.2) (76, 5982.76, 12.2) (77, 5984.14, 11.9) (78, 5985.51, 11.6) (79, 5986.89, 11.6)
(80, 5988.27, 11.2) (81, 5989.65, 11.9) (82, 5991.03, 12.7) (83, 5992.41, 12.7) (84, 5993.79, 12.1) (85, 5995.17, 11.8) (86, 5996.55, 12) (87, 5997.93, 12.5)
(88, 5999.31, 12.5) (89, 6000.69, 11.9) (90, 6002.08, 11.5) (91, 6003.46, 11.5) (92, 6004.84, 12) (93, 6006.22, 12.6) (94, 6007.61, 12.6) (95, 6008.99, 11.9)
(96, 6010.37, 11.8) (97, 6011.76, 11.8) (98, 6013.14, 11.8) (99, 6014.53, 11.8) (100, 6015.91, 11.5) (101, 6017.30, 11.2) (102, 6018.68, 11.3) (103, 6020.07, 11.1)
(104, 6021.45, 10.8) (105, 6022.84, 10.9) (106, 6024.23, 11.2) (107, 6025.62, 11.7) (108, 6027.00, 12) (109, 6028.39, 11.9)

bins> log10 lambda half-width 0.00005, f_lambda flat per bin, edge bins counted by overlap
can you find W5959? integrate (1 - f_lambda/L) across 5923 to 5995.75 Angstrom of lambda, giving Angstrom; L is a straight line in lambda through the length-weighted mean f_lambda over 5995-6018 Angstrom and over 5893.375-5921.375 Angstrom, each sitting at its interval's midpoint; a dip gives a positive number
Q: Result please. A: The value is -2.4 Angstrom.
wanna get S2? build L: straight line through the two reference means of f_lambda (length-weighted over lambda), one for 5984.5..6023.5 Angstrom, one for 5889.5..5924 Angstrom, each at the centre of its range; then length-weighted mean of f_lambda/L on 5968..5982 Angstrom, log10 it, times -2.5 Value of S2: -0.051 mag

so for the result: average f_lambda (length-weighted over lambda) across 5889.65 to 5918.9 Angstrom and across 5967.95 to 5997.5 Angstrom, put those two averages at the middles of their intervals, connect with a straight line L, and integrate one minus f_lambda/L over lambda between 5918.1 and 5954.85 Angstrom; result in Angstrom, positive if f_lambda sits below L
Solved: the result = -1.4 Angstrom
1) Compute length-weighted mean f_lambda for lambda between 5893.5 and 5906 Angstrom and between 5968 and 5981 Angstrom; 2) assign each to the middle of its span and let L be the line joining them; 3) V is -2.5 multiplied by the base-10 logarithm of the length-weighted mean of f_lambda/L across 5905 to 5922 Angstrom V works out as -0.07 mag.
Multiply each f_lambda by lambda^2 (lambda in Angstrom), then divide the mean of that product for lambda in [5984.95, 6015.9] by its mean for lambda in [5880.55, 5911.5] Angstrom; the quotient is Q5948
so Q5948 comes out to 1.09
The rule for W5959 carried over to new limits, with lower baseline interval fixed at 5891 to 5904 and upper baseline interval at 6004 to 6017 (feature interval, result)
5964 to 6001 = -1.70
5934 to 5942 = -0.71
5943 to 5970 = -1.63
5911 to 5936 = -2.31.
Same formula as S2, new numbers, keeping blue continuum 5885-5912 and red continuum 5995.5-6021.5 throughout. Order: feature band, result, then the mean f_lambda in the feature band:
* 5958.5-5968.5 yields -0.035 mag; 12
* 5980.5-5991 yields -0.015 mag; 11.9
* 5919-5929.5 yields -0.076 mag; 12.2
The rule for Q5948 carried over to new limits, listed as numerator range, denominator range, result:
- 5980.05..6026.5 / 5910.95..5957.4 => 1.01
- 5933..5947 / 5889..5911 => 1.10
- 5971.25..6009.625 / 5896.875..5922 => 1.08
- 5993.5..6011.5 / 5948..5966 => 1.03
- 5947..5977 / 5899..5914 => 1.05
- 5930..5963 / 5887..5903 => 1.12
